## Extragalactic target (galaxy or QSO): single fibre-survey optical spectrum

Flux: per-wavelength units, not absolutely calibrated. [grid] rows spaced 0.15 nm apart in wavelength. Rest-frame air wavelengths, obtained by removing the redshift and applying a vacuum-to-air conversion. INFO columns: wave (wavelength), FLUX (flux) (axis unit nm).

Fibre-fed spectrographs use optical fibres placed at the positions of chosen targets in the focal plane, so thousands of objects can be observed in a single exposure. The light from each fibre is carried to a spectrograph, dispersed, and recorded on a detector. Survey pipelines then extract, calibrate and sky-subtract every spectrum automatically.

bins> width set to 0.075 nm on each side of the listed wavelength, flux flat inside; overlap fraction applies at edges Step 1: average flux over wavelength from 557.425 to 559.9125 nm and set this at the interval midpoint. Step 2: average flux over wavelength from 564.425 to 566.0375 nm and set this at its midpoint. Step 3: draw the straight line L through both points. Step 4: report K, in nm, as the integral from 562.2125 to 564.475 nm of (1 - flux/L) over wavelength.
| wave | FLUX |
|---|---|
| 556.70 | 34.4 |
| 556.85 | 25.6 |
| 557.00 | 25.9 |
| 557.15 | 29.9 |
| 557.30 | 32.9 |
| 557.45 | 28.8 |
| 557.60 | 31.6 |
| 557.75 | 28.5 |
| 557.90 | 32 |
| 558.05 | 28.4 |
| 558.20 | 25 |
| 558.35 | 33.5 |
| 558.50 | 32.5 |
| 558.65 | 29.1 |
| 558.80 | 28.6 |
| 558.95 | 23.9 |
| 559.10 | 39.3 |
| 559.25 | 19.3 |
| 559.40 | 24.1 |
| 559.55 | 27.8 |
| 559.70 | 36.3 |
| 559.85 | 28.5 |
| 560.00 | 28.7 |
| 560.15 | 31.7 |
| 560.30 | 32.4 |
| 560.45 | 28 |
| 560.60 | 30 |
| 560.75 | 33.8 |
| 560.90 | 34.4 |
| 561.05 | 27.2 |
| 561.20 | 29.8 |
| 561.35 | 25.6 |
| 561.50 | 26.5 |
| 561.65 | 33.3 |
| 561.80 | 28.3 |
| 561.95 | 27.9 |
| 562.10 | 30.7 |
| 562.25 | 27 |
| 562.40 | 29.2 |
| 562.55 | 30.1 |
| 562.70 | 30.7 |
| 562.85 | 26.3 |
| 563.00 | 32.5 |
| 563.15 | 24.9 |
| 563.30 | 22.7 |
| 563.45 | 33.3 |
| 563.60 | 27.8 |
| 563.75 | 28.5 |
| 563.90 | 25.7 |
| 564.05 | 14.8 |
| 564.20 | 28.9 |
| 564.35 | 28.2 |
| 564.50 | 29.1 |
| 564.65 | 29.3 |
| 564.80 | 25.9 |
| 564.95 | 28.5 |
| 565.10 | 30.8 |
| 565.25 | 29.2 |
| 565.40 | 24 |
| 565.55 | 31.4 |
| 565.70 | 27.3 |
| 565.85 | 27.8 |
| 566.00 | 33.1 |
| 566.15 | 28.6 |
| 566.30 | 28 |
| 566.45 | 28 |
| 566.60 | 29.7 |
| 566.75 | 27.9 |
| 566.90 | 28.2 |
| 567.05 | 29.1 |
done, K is 0.111 nm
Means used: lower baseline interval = 29.3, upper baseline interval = 28.7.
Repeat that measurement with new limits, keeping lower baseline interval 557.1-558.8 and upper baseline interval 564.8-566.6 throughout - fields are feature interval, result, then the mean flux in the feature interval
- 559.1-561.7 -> 0.01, 29.5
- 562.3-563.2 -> 0.01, 29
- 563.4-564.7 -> 0.08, 27.1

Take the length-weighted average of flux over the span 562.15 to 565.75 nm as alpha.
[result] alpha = 27.8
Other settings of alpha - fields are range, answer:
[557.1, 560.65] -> 29.6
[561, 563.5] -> 28.6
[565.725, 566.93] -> 28.9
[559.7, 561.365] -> 30.5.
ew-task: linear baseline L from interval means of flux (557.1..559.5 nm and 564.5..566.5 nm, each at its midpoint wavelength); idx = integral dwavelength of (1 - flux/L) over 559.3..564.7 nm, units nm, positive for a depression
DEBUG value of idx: 0.043 nm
